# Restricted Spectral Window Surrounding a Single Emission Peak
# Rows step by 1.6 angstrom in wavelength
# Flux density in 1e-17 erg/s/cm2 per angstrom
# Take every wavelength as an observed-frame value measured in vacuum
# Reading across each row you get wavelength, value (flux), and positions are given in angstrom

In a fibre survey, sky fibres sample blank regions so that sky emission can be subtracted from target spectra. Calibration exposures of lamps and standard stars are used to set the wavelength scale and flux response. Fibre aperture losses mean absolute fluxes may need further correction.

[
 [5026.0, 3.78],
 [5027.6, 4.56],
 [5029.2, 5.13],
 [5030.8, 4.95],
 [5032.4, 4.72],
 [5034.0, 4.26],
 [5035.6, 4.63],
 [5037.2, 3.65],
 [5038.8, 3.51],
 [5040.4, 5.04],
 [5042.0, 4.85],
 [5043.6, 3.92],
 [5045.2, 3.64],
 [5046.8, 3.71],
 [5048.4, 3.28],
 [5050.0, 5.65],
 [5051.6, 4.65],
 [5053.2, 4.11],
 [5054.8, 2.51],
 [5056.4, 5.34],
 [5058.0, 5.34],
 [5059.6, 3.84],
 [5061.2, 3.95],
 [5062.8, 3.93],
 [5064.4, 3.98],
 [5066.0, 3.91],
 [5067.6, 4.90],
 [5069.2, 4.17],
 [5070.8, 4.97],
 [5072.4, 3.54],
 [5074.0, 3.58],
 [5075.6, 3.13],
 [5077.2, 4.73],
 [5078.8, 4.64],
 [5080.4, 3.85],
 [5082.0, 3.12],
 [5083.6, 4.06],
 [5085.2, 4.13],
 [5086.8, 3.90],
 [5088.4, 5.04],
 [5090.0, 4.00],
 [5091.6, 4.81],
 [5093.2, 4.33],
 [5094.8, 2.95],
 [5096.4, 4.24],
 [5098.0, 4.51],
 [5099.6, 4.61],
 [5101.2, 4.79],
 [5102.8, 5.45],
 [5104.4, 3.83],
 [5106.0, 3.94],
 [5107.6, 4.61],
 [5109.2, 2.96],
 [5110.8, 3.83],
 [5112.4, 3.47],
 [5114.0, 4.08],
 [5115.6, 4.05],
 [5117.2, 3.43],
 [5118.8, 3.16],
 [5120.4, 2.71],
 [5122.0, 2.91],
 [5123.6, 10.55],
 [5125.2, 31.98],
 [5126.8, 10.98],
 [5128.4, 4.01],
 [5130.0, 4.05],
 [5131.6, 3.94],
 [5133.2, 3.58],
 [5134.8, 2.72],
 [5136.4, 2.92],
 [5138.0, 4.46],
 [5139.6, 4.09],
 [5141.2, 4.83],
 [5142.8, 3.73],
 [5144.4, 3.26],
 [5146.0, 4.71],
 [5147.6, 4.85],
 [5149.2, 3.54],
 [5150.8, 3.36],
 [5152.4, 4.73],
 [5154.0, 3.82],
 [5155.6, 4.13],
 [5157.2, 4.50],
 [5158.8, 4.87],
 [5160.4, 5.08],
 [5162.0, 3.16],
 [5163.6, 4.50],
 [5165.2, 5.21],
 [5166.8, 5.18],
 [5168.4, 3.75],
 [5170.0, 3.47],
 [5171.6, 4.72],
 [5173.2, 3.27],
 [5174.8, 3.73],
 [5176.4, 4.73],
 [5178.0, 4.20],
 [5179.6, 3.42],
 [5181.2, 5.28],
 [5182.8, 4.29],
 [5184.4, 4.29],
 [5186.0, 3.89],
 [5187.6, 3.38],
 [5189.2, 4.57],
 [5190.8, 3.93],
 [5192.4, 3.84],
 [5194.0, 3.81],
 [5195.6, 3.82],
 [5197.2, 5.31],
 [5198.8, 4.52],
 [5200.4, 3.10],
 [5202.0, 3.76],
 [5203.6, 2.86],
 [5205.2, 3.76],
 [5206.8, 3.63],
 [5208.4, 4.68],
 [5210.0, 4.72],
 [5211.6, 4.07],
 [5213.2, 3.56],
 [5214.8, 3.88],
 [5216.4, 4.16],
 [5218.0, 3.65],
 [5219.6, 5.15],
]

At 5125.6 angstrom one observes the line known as H-beta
